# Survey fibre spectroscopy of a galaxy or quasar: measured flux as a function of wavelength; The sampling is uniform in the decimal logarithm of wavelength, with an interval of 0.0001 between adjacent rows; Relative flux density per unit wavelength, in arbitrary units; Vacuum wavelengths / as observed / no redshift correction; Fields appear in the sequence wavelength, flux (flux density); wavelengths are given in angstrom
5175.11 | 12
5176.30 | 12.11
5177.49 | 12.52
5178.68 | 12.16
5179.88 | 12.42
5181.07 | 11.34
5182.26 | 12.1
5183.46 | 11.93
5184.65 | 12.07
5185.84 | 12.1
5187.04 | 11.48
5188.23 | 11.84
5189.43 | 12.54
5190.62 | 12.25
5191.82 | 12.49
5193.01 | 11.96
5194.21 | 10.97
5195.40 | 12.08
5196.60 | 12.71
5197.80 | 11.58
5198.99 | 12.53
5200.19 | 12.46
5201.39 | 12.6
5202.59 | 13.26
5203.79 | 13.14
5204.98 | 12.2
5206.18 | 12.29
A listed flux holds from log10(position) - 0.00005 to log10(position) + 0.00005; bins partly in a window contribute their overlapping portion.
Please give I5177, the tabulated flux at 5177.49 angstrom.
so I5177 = 12.52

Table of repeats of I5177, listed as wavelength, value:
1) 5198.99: 12.53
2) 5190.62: 12.25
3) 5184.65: 12.07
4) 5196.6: 12.71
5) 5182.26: 12.1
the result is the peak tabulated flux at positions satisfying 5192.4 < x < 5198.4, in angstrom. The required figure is 12.71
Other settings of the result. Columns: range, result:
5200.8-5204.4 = 13.26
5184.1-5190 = 12.54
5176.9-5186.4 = 12.52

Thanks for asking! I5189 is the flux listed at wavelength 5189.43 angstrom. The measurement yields 12.54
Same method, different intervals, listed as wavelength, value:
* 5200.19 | 12.46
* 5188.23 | 11.84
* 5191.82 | 12.49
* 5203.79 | 13.14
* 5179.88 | 12.42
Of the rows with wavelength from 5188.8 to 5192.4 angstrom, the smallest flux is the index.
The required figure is 12.25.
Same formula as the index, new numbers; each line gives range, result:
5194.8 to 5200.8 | 11.58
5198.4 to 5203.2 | 12.46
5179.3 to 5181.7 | 11.34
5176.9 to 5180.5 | 12.16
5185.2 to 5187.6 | 11.48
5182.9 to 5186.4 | 11.93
